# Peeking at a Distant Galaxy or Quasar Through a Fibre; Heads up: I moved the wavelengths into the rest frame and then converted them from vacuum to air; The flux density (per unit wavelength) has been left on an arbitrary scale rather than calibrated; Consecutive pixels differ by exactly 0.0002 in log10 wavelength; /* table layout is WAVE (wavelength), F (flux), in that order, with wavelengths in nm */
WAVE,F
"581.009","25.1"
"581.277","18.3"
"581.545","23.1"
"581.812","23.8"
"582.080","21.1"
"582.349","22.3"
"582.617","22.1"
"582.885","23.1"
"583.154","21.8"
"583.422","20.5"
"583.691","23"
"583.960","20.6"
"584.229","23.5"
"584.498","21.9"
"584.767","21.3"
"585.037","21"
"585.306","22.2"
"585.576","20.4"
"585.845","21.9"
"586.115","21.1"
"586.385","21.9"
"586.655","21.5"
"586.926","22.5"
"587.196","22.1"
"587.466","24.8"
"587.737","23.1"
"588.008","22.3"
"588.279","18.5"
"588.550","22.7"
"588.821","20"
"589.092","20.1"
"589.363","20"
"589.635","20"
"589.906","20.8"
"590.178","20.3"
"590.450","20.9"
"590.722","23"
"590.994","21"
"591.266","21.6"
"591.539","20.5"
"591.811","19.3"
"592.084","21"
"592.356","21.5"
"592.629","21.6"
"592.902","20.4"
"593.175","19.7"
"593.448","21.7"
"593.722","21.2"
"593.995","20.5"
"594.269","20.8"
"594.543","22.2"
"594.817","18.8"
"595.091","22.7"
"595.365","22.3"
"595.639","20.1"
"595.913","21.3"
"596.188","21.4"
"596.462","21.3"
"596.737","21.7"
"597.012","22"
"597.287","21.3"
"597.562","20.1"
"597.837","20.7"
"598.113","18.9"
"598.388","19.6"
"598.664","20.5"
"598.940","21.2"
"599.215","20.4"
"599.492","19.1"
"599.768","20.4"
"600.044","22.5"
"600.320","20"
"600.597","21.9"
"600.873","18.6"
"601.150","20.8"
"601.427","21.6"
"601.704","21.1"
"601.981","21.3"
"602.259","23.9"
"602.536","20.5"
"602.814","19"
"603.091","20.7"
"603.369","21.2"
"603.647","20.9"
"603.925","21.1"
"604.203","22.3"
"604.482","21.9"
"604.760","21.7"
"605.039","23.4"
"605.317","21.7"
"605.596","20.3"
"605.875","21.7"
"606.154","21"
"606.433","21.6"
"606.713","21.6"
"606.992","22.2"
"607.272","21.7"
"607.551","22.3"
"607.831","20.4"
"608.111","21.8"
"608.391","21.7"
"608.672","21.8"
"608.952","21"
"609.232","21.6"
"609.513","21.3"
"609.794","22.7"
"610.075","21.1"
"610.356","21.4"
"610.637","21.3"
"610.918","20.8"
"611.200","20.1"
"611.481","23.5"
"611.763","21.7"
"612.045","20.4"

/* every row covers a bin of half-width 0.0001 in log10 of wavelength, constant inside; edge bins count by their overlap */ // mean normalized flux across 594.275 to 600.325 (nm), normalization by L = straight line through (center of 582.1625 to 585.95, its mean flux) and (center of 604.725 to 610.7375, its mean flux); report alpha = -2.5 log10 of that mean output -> 0.043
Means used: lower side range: 21.8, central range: 20.9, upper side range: 21.6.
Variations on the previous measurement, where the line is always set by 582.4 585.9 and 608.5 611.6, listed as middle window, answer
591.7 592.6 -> 0.05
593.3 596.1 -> 0.03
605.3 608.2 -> 0.00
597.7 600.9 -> 0.06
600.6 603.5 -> 0.03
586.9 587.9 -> -0.07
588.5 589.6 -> 0.07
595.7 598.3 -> 0.04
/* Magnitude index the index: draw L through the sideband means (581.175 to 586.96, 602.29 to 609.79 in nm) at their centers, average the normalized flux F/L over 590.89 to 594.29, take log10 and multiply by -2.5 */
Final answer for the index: 0.04 mag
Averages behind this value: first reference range 21.8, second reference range 21.5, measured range 20.8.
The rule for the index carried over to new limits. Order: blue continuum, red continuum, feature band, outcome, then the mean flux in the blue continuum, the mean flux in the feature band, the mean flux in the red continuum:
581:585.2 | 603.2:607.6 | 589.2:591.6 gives 0.05 mag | 21.9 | 20.9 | 21.6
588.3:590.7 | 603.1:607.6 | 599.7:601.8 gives 0.02 mag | 20.6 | 20.9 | 21.6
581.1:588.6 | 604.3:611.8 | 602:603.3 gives 0.03 mag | 21.9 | 21.1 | 21.6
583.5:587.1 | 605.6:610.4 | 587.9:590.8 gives 0.05 mag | 21.7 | 20.7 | 21.5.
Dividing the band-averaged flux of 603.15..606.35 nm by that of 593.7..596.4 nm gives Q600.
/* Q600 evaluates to 1.02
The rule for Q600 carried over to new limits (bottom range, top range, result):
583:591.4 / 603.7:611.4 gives 1.00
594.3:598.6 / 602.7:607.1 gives 1.02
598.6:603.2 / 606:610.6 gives 1.04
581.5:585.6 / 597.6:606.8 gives 0.95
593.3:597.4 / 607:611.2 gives 1.01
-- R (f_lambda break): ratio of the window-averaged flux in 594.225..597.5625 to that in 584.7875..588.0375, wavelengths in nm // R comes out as 1.0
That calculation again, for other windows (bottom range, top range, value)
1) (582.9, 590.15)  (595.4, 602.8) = 0.97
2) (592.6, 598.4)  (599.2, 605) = 1.01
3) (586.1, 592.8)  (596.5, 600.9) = 0.97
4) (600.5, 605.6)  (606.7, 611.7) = 1.01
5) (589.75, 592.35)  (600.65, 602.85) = 1.00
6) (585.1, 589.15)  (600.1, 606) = 0.98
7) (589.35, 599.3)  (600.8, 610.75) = 1.03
